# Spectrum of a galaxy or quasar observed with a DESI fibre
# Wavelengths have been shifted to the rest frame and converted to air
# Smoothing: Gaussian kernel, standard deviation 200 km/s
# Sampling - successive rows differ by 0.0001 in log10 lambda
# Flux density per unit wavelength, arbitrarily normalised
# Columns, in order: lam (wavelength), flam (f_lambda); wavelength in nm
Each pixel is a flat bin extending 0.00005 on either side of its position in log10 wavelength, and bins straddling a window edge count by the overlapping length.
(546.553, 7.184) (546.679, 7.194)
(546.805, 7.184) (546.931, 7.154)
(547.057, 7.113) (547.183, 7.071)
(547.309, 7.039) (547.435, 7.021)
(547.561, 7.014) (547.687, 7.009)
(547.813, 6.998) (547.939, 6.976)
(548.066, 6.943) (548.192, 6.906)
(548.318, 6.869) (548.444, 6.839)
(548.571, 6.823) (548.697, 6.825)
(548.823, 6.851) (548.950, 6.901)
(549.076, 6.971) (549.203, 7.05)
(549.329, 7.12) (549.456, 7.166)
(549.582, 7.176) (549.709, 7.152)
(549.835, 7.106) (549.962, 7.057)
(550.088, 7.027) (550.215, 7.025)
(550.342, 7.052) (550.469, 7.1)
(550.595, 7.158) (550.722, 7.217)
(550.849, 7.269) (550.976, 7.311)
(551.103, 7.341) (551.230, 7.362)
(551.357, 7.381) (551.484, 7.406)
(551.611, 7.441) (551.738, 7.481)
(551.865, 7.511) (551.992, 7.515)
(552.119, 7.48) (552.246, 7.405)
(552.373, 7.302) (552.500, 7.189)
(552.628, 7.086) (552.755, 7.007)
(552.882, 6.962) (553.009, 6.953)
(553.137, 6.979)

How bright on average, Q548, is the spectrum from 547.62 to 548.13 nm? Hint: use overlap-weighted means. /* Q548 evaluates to 6.98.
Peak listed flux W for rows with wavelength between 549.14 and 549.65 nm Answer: 7.176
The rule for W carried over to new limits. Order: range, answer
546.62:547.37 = 7.194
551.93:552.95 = 7.515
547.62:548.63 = 7.009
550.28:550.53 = 7.1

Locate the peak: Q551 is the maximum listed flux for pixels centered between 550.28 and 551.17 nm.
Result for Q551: 7.341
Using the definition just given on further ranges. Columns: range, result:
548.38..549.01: 6.901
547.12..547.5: 7.071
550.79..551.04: 7.311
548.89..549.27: 7.05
